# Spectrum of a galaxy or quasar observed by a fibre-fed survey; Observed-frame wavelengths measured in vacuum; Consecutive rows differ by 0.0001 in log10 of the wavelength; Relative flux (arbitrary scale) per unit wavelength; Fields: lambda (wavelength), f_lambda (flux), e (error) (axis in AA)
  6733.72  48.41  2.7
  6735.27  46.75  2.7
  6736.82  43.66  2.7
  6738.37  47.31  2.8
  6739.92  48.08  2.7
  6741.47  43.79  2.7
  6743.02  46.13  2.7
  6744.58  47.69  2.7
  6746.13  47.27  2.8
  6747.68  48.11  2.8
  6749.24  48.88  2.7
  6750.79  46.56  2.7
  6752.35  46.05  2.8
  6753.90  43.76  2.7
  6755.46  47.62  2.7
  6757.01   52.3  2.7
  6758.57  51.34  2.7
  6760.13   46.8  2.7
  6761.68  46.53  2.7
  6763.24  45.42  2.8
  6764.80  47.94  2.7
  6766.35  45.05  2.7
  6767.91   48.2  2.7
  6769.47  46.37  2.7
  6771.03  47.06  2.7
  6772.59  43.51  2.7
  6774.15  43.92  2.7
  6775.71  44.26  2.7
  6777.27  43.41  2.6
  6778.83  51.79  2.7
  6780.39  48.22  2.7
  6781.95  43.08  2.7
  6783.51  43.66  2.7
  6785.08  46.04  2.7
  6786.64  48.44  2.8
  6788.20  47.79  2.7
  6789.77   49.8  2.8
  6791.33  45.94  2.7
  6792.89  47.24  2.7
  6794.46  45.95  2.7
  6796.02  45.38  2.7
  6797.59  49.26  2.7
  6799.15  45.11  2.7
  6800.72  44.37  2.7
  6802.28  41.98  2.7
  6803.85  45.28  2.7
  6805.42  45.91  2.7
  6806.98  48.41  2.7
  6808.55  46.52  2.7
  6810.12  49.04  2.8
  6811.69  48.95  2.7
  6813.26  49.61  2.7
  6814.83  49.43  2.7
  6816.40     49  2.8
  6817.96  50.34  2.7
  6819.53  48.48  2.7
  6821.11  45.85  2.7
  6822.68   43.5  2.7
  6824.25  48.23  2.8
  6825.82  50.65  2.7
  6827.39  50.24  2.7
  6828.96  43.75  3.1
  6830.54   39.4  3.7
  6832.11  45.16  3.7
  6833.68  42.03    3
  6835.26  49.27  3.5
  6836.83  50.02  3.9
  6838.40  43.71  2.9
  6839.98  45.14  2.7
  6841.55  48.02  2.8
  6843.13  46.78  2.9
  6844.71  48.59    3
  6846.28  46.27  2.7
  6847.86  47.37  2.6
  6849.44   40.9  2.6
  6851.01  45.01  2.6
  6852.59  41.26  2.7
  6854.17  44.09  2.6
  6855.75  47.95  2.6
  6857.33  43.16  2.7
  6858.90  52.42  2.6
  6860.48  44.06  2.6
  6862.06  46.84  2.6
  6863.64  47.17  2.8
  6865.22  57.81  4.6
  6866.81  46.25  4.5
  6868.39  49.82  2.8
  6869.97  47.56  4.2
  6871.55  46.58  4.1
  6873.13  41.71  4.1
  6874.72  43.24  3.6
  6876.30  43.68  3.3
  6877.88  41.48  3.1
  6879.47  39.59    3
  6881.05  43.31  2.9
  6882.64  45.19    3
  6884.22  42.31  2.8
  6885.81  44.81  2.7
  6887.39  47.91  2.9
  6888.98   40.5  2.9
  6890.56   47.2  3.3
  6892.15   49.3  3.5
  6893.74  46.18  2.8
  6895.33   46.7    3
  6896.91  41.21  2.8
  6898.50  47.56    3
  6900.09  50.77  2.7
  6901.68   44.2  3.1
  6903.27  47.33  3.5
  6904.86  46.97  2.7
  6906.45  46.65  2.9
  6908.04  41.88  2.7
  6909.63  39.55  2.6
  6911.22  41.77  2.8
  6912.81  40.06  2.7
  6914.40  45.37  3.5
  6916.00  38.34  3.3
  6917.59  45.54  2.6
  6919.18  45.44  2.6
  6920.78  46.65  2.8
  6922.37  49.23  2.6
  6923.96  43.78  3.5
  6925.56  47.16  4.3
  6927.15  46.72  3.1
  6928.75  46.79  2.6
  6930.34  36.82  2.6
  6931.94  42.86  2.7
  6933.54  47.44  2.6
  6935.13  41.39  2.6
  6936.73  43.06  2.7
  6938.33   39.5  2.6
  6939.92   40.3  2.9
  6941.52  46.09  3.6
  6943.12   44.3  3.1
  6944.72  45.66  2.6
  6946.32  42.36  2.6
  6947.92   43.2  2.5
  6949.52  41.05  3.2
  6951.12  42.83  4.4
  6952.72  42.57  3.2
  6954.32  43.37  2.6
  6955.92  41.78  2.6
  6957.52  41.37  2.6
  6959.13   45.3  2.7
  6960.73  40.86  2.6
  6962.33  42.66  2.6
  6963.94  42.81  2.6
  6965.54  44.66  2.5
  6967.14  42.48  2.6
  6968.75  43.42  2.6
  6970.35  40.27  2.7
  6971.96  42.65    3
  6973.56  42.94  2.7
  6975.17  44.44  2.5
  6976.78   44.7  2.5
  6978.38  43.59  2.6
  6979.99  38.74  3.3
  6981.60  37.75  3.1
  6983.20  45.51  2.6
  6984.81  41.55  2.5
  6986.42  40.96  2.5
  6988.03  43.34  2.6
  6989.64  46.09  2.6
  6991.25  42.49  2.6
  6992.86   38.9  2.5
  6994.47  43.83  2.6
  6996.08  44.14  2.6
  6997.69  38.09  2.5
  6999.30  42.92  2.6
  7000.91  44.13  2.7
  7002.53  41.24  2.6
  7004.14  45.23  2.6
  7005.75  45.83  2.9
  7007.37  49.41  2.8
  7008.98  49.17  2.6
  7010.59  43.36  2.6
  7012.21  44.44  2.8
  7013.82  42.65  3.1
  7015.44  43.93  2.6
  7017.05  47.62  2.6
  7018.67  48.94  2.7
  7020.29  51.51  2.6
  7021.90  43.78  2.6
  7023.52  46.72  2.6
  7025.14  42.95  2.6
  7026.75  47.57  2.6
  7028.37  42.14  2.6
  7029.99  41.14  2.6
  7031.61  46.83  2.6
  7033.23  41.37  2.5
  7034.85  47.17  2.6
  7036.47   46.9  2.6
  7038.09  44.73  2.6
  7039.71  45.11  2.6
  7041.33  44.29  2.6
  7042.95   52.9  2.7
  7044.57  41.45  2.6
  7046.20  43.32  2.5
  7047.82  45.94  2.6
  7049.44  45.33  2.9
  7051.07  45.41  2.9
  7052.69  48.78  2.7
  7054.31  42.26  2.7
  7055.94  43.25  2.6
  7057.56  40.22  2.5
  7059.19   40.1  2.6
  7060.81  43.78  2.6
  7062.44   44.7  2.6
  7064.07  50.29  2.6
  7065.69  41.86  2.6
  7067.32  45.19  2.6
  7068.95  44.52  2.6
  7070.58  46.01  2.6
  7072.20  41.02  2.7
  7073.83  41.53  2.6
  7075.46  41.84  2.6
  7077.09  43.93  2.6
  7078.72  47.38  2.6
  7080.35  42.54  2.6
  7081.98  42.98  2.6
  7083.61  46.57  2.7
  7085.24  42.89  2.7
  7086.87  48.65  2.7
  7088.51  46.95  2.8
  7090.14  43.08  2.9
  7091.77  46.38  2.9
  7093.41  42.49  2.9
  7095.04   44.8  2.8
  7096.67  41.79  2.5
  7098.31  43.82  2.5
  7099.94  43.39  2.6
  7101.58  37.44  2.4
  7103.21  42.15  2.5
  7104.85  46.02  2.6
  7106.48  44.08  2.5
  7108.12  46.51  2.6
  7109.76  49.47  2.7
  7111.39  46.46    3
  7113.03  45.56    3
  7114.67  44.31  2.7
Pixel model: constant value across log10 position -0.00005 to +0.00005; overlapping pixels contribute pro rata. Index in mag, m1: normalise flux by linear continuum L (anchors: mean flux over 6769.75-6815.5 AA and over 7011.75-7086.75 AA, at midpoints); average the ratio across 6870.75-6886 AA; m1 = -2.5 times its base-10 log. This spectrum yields 0.07 mag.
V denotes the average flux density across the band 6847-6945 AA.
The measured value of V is 44.9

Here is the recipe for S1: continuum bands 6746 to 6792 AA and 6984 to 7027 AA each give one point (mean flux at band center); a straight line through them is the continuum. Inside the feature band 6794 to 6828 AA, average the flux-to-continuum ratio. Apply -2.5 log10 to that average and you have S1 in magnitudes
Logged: -0.02 mag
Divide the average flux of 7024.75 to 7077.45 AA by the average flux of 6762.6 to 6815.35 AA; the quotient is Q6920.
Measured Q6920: 1.0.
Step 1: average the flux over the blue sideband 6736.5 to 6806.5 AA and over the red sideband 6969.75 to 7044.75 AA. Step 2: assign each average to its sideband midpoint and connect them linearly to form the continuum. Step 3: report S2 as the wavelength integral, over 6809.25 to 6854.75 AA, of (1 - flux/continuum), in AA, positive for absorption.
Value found -0.6 AA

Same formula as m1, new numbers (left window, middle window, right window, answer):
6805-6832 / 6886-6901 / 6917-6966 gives -0.03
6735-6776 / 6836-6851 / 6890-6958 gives -0.02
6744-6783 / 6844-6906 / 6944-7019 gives -0.02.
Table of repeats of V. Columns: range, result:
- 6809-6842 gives 47.1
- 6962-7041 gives 43.9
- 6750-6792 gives 46.7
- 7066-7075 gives 43.5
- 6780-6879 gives 46.4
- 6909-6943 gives 43.6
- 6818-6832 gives 46.4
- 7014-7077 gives 44.8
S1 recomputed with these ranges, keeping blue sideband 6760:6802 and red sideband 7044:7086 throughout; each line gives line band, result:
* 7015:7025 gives -0.06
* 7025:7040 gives -0.01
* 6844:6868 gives -0.02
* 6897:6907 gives -0.04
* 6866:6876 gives 0.00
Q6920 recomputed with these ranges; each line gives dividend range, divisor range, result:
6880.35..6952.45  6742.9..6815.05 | 0.95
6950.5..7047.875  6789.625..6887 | 0.95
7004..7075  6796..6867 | 0.96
